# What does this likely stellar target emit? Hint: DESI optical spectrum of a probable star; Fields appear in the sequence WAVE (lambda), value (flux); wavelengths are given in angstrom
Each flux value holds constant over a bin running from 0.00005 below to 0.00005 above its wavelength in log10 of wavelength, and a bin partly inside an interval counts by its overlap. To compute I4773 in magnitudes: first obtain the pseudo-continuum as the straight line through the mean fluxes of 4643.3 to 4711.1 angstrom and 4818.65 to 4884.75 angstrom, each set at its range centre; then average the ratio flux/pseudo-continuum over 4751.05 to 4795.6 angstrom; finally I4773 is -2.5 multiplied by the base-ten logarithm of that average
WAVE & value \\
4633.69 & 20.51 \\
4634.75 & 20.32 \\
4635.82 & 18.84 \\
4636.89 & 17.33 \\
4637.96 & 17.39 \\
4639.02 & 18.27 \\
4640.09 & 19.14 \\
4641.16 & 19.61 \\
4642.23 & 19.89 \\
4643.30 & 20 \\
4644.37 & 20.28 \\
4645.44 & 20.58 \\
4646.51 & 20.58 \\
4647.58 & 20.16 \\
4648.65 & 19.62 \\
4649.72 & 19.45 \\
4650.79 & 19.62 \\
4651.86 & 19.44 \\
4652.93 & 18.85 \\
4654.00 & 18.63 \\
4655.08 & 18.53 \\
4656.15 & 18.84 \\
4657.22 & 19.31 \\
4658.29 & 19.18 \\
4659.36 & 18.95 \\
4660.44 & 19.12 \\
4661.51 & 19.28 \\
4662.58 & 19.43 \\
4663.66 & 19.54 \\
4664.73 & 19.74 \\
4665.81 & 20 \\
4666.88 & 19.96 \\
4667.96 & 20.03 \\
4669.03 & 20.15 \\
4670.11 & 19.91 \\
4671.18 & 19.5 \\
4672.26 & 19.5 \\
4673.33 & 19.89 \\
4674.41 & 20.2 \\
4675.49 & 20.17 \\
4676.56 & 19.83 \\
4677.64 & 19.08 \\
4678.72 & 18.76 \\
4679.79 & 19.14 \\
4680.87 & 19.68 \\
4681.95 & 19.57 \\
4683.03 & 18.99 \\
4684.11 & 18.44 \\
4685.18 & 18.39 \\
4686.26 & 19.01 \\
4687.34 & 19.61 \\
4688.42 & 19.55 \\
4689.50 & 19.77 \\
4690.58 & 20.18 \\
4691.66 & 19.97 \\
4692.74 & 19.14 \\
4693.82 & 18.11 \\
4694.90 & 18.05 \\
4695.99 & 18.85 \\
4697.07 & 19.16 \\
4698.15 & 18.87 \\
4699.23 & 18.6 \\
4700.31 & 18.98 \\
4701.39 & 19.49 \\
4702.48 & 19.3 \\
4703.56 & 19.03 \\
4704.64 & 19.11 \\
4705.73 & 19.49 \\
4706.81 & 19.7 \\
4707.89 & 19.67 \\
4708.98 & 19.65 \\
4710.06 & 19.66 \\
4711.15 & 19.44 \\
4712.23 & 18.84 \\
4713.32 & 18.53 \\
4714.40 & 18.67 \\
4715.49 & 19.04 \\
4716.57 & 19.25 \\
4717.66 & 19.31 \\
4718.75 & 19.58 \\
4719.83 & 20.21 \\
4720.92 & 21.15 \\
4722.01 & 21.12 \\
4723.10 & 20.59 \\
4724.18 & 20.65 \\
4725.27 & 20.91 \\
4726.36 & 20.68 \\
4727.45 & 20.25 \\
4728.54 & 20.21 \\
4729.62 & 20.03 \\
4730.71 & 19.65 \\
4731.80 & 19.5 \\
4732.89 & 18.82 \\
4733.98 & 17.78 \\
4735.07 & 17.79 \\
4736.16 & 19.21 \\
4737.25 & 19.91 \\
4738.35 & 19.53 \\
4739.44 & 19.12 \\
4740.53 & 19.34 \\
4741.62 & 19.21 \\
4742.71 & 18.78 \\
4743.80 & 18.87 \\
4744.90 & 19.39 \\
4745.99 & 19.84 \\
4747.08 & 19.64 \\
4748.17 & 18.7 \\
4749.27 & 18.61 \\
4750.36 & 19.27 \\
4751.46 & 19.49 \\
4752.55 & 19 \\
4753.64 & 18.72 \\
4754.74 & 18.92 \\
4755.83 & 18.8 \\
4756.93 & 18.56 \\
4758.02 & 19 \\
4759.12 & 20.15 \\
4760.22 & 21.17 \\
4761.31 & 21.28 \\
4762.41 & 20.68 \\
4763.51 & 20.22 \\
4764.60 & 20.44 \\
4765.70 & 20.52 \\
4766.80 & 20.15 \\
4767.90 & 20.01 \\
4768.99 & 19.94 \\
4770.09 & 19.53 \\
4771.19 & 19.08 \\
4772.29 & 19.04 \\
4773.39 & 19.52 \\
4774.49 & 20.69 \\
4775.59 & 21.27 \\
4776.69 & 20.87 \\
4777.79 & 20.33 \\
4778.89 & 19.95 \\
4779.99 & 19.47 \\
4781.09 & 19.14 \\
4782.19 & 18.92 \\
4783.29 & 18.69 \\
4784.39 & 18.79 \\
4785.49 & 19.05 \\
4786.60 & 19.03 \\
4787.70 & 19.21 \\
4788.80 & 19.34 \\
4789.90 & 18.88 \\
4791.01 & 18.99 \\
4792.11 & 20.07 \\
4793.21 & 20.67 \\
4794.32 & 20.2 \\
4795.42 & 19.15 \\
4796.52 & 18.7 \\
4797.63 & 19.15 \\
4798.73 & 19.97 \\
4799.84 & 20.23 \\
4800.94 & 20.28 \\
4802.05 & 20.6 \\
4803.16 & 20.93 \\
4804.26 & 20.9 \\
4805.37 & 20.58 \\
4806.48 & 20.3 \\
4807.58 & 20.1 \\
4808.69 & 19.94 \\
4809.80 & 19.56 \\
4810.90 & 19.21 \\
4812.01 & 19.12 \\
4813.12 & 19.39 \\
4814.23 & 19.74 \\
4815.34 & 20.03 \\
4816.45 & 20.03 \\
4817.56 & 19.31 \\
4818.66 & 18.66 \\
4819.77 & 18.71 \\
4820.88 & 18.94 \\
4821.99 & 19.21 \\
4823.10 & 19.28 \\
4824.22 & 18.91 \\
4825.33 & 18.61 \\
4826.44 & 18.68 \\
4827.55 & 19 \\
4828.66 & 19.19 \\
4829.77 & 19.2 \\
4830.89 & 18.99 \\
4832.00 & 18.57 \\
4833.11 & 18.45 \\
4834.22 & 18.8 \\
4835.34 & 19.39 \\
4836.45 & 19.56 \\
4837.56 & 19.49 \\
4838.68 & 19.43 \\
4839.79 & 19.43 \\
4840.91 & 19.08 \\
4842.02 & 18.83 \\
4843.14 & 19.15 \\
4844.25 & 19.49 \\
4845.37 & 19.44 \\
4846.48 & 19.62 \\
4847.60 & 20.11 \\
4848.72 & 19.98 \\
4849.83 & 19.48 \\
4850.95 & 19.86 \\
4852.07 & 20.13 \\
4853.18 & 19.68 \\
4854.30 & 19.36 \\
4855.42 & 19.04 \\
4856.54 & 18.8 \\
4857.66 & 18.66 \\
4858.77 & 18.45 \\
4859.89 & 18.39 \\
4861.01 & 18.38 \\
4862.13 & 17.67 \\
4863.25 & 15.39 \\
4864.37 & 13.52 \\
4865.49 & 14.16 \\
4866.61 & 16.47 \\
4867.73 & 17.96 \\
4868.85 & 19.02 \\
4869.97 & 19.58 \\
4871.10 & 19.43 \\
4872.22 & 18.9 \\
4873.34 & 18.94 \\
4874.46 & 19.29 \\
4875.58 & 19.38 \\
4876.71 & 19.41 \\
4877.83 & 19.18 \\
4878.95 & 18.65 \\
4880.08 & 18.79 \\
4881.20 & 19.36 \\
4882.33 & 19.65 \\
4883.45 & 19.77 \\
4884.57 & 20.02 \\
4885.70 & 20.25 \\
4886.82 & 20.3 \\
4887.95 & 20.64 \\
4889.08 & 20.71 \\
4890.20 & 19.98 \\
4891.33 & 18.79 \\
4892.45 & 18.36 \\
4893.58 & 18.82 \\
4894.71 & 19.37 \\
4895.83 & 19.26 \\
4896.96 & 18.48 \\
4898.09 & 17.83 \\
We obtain -0.03 mag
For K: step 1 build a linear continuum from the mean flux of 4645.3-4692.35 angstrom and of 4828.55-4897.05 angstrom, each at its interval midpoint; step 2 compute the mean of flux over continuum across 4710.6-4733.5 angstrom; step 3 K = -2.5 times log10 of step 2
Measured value -0.026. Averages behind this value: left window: 19.5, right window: 19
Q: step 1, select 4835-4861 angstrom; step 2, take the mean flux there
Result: 19.3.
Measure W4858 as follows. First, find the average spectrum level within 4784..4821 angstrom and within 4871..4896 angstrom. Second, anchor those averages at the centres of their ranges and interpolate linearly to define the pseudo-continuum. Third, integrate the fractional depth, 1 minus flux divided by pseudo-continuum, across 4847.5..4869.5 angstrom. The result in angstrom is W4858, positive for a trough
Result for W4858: 1.5 angstrom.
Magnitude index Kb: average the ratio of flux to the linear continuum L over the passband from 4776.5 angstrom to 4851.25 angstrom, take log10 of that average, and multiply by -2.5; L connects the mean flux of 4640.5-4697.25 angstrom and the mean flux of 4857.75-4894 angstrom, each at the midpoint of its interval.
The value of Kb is -0.03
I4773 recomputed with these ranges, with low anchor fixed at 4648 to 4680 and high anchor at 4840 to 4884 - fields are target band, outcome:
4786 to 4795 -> -0.03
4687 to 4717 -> 0.01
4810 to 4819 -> -0.03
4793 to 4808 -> -0.06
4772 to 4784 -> -0.04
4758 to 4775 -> -0.06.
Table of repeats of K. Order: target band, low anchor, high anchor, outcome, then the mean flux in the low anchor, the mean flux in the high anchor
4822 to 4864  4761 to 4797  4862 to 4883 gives -0.02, 19.7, 18.2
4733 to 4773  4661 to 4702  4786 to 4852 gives 0.00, 19.4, 19.5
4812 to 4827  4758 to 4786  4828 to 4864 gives 0.01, 19.9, 19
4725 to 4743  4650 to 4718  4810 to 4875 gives -0.02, 19.3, 18.9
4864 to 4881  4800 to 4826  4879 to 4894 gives 0.08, 19.7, 19.6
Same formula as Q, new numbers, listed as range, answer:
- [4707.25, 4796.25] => 19.6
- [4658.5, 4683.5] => 19.6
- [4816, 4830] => 19.1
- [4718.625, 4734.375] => 20.1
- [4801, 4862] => 19.4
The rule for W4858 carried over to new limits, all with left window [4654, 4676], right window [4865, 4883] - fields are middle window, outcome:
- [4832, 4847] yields -0.33 angstrom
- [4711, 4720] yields 0.08 angstrom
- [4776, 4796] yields -0.50 angstrom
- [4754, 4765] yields -0.44 angstrom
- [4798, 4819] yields -1.12 angstrom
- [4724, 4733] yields -0.40 angstrom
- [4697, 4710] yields 0.07 angstrom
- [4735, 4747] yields -0.02 angstrom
